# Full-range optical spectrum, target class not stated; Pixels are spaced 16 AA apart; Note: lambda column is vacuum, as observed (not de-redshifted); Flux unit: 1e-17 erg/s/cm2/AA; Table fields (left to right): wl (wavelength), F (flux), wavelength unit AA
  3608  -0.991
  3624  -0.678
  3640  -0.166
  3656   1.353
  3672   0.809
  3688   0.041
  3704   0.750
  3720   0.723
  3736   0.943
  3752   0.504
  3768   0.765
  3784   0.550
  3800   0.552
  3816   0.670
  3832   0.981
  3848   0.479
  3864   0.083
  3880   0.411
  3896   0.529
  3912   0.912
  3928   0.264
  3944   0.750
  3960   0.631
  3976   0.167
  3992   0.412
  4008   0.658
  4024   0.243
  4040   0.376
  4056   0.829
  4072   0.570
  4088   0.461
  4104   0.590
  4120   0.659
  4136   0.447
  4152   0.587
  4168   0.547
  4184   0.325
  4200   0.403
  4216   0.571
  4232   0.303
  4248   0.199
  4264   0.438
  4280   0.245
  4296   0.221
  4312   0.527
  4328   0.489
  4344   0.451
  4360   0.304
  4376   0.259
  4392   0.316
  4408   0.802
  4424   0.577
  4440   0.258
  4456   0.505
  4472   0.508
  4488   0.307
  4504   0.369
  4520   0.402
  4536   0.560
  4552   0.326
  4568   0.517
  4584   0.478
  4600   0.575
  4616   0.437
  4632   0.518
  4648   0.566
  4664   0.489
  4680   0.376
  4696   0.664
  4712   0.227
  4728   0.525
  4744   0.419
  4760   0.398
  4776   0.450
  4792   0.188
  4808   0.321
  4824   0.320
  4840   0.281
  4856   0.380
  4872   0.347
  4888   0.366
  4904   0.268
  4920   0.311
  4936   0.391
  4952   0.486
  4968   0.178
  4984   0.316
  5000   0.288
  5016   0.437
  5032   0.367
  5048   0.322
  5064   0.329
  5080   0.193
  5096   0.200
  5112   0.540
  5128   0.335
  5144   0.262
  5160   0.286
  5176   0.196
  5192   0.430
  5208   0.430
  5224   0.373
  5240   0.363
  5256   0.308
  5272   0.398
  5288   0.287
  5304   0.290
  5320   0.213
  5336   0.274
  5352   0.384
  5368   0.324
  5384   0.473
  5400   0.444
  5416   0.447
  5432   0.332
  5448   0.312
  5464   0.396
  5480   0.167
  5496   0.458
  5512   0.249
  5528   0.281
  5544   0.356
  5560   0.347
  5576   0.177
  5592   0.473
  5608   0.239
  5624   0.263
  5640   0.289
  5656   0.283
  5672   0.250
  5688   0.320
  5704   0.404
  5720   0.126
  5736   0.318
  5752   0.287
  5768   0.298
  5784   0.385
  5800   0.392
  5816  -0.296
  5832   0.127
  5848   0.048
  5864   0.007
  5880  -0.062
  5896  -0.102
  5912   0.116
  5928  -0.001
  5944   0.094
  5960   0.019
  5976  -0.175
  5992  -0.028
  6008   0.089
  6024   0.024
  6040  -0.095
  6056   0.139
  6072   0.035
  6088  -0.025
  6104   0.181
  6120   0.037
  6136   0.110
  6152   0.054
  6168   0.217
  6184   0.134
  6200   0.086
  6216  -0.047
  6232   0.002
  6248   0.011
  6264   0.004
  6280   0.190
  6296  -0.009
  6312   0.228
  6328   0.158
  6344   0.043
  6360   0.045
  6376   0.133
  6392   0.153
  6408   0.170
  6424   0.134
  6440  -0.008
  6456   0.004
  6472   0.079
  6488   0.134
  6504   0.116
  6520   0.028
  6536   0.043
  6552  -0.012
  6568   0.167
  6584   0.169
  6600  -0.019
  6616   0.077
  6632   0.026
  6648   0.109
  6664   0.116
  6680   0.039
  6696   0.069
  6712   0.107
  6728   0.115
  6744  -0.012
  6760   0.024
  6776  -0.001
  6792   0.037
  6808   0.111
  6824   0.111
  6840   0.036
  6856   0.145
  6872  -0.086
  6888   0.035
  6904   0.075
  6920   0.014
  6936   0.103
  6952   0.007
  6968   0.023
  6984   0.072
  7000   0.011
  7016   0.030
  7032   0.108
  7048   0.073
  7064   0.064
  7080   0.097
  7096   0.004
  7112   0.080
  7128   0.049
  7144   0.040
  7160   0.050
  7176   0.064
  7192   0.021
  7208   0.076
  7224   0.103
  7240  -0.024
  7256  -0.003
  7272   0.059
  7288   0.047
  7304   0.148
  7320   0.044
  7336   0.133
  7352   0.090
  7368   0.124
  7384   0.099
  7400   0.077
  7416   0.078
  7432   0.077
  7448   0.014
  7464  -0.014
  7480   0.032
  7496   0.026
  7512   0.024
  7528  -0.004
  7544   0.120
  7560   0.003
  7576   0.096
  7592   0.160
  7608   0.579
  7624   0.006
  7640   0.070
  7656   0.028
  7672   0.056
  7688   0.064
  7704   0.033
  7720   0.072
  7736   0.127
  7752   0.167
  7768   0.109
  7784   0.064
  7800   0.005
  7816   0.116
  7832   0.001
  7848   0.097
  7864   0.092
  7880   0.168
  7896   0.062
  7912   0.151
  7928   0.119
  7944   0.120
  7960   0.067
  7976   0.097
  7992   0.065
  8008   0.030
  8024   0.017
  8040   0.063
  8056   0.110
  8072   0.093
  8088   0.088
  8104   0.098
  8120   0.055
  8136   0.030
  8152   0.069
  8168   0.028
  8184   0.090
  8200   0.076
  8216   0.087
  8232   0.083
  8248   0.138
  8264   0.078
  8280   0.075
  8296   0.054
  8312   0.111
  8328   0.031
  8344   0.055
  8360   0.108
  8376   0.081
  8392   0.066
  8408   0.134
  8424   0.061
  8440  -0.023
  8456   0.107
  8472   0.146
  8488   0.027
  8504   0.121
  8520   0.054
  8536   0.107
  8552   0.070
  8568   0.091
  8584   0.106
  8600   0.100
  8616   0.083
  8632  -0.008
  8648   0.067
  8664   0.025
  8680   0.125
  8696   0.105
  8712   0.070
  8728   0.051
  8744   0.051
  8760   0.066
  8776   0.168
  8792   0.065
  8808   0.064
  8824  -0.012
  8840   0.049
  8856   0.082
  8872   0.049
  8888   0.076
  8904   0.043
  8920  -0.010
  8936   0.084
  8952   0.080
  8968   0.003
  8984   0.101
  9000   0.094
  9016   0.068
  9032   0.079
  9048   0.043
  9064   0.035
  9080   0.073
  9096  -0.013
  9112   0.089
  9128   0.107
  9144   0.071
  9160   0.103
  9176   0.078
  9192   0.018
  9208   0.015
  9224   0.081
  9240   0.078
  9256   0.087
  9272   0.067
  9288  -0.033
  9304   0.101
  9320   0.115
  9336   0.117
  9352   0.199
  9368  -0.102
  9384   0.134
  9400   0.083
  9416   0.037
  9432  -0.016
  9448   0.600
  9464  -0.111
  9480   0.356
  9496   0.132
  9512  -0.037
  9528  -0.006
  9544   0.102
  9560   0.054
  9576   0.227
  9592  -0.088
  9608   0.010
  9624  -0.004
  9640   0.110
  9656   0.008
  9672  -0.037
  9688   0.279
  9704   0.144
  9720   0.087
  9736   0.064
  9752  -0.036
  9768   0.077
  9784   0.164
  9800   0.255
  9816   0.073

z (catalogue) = 1.598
